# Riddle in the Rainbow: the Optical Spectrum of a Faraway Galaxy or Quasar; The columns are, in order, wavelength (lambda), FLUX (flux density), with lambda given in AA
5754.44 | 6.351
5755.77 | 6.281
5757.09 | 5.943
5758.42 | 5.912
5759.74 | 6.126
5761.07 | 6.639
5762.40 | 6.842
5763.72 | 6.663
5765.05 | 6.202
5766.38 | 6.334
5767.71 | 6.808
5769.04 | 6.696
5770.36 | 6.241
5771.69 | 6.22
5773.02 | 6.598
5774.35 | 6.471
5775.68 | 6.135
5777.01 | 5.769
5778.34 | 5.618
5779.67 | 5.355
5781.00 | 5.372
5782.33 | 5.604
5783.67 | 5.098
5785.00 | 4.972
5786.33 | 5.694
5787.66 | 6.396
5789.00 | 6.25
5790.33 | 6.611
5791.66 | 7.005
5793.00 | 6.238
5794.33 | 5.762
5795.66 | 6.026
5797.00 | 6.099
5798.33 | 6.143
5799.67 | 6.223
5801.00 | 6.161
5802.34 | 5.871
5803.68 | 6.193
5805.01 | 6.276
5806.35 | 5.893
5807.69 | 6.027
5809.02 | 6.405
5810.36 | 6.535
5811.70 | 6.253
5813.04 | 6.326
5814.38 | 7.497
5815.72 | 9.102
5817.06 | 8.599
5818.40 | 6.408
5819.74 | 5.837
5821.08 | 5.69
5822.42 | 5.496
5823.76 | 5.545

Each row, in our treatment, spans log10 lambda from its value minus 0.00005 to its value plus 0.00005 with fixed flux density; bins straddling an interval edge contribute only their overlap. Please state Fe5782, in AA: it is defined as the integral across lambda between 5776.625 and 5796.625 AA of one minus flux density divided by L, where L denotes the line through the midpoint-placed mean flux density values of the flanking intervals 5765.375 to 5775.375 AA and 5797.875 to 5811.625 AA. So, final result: 1.5 AA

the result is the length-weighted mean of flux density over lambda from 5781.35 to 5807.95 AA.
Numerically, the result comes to 6.02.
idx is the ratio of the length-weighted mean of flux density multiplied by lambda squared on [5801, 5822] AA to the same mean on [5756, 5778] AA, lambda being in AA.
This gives 1.1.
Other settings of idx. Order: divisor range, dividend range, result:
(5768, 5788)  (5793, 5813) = 1.05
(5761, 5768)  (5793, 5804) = 0.94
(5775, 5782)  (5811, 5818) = 1.34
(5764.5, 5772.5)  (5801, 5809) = 0.96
